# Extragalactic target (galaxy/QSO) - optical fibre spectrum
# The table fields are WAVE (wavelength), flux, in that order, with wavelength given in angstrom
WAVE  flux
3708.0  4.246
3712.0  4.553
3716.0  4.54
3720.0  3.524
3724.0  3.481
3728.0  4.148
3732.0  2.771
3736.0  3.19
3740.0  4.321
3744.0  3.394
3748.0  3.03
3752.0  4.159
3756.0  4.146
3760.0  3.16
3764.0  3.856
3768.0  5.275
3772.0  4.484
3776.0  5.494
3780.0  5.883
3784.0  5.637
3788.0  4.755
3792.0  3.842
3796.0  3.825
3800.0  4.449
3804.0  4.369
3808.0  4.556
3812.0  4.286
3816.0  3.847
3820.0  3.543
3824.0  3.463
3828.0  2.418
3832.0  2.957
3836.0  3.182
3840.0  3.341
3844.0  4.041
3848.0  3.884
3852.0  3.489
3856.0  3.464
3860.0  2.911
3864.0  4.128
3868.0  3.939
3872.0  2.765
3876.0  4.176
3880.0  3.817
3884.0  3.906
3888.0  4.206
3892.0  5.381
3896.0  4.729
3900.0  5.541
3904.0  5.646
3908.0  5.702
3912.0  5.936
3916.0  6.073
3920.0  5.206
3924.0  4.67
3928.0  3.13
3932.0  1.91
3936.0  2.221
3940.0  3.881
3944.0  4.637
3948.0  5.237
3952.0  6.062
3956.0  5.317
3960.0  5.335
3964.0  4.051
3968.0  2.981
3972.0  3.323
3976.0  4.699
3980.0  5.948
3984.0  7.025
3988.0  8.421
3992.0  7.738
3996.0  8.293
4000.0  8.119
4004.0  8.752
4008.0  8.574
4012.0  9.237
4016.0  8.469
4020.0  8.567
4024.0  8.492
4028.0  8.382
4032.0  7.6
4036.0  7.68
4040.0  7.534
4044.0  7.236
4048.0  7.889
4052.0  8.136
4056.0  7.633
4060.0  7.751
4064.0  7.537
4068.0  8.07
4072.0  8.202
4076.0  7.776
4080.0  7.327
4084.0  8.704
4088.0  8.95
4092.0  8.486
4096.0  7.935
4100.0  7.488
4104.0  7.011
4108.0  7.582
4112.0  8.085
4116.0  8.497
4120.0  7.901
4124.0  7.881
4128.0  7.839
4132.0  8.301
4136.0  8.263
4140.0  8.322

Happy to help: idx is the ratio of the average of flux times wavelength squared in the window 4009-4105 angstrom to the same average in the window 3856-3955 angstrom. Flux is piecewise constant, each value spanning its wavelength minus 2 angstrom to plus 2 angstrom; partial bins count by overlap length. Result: 1.97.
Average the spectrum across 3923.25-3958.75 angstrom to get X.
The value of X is 4.12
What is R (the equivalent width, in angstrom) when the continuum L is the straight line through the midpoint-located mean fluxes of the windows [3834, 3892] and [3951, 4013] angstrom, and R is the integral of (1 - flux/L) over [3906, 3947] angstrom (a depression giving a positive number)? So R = 6.04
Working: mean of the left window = 3.72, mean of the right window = 6.45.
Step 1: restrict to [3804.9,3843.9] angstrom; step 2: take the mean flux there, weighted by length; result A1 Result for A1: 3.56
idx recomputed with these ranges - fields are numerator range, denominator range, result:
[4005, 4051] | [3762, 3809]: 1.96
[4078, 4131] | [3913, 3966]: 1.94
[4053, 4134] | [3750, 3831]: 2.18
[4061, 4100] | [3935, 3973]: 1.96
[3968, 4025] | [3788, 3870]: 2.16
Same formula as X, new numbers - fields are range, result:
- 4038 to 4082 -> 7.74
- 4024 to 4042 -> 7.88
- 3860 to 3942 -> 4.31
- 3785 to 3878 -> 3.74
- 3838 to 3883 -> 3.64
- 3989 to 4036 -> 8.35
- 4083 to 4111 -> 8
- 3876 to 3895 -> 4.33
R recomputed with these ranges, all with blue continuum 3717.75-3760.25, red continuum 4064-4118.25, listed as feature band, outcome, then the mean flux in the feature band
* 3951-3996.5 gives 6.09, 5.68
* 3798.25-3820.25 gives 1.21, 4.22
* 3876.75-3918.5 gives 3.93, 5.07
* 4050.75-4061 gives -0.38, 7.83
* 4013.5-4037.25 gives -3.55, 8.24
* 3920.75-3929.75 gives 2.75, 4.1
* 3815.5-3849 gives 9.76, 3.37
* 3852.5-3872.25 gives 6.27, 3.5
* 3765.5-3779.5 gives -3.86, 5.13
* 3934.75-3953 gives 5.22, 4.41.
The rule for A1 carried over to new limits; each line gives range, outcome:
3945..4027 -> 6.73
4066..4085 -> 7.98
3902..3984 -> 4.66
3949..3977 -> 4.56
